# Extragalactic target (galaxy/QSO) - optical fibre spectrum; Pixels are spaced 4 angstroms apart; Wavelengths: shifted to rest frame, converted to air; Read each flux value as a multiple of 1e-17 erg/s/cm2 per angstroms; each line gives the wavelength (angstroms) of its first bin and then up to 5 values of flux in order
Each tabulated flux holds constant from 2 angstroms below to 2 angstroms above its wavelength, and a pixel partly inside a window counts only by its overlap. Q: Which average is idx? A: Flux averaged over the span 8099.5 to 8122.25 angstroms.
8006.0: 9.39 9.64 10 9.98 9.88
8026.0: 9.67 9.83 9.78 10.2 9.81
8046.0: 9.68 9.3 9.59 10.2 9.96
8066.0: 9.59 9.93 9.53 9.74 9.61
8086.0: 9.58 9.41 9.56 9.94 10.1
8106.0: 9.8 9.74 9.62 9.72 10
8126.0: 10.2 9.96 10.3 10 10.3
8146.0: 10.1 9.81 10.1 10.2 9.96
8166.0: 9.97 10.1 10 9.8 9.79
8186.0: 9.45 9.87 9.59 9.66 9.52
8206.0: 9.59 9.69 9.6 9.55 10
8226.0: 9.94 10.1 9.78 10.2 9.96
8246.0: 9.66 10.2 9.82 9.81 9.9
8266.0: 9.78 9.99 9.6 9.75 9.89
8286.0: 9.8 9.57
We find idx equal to 9.82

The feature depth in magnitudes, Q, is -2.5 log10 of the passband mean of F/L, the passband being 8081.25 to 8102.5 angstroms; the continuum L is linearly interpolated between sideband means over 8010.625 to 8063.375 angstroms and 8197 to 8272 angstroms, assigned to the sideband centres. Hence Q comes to 0.02 mag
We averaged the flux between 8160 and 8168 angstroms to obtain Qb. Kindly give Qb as 9.96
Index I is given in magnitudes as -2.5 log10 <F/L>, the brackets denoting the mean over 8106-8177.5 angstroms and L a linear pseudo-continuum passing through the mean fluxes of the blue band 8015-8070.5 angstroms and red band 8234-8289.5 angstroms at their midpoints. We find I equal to -0.02 mag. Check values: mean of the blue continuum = 9.81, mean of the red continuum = 9.86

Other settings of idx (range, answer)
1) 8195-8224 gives 9.66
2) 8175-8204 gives 9.68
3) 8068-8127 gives 9.76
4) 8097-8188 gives 9.95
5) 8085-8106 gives 9.73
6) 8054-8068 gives 9.87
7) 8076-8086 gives 9.66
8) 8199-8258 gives 9.83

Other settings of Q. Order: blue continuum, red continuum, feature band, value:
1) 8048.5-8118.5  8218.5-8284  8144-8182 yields -0.02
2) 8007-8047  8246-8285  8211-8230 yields 0.00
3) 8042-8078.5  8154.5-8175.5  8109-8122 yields 0.02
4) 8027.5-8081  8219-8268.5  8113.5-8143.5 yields -0.02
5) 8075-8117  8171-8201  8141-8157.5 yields -0.04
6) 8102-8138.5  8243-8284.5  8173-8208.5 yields 0.02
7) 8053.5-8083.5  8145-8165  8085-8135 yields 0.01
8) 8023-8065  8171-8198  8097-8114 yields -0.01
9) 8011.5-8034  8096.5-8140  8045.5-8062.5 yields 0.02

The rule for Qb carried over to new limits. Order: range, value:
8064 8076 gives 9.68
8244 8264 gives 9.88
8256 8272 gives 9.87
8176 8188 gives 9.68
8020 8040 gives 9.87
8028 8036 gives 9.8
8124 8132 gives 10.1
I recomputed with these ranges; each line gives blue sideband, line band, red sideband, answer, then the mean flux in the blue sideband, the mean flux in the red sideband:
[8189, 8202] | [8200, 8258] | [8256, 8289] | -0.011 mag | 9.67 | 9.81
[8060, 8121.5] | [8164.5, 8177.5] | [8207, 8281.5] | -0.023 mag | 9.73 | 9.85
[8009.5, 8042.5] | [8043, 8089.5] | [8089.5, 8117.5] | 0.013 mag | 9.88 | 9.76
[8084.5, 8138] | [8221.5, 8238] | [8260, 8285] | -0.017 mag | 9.85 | 9.82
